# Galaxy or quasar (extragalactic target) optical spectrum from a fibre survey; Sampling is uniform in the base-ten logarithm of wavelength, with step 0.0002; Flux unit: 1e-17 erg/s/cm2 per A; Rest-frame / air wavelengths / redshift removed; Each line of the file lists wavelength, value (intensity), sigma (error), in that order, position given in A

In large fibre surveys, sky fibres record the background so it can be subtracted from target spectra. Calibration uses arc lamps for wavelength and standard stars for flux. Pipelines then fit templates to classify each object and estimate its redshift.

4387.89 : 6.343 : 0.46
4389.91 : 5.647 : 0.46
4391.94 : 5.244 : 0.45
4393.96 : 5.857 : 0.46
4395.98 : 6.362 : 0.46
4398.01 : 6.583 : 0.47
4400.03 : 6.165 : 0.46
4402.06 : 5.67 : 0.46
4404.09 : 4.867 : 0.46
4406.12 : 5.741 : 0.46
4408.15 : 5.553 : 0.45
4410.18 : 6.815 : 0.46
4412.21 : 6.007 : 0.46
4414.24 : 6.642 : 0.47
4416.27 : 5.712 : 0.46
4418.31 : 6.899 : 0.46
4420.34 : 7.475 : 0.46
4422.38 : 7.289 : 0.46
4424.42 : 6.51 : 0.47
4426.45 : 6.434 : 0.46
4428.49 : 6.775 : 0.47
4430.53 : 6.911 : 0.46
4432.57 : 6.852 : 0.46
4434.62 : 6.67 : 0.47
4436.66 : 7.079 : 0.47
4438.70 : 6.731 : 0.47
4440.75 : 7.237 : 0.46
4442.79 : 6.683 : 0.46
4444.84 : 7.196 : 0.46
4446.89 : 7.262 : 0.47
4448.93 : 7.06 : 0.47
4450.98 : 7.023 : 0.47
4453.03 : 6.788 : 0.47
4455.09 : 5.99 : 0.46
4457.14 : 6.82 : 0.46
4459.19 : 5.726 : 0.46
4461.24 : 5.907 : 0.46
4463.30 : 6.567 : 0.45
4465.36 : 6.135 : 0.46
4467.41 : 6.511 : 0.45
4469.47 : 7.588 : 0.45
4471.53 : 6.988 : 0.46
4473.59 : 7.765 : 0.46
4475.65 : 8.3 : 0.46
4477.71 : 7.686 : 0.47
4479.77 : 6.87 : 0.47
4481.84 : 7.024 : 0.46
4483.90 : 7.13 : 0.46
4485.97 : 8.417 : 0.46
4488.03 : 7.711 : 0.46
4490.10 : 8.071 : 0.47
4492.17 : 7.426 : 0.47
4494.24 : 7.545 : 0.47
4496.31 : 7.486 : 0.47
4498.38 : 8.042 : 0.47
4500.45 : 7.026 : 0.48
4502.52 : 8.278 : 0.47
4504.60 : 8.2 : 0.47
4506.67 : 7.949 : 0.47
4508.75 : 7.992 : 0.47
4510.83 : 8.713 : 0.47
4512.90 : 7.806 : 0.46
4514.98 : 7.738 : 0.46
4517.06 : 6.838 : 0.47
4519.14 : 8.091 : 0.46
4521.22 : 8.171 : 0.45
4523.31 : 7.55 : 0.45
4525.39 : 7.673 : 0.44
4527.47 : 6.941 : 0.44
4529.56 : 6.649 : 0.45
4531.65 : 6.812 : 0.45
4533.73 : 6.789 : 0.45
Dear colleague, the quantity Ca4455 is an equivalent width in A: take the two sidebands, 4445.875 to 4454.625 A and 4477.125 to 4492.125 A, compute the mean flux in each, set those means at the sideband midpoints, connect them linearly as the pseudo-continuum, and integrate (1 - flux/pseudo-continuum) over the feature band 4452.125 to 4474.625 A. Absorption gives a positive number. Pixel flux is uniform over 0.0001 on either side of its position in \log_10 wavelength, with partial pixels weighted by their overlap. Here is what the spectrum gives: 1.80 A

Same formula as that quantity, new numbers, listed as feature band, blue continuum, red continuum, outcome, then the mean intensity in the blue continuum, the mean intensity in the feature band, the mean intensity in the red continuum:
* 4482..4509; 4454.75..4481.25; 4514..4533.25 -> -2.5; 6.86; 7.76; 7.37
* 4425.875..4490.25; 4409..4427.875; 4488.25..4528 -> 1.4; 6.64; 6.99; 7.77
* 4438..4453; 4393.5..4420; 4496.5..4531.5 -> -0.8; 6.11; 7.02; 7.7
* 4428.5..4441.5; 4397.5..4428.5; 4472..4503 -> -0.4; 6.3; 6.89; 7.63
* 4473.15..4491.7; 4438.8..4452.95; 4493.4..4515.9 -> -0.2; 7.04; 7.65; 7.89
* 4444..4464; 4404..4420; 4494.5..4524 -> 0.7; 6.16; 6.63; 7.84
